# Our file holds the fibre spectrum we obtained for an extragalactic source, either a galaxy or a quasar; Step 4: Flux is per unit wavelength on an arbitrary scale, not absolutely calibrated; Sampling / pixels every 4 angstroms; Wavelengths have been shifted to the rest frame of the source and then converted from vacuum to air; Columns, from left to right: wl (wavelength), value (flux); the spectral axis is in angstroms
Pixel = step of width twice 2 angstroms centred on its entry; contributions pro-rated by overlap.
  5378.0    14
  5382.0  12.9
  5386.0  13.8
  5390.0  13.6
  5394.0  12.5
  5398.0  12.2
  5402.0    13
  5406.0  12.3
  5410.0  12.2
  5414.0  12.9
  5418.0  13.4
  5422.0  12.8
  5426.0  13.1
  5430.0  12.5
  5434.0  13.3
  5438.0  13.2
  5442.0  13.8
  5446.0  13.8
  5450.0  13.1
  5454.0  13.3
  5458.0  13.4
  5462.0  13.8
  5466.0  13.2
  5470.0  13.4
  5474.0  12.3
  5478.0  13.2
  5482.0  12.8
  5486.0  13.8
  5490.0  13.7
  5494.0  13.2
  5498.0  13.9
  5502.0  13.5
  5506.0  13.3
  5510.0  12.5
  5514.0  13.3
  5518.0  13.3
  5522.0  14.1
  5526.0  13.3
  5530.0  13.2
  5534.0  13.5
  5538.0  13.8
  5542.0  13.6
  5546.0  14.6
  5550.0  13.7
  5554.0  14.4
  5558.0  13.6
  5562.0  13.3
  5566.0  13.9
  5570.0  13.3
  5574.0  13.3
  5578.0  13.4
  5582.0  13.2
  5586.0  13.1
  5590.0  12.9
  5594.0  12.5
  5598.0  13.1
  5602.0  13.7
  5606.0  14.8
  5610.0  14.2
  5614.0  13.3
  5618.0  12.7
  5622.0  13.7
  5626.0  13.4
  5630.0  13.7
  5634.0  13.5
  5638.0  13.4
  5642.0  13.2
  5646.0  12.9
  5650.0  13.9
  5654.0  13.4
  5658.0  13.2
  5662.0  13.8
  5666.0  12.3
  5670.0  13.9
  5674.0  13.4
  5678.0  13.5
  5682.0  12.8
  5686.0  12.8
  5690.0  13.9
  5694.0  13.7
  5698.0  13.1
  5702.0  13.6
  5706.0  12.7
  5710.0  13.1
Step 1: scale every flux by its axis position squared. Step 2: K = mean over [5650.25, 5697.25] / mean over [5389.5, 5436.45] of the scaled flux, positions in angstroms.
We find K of 1.15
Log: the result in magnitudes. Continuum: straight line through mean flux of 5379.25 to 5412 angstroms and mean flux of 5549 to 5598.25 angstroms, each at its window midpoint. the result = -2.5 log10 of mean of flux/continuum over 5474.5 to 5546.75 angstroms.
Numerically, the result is -0.02 mag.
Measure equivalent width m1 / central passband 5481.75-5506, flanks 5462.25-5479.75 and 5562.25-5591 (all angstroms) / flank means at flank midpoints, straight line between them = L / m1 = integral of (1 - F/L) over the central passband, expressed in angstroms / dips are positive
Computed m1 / -0.7 angstroms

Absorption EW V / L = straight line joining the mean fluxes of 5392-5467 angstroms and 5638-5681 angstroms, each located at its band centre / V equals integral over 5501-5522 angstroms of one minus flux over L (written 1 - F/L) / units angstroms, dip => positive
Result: -0.2 angstroms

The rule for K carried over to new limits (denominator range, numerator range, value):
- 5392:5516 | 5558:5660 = 1.08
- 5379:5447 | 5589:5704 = 1.12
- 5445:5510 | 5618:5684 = 1.07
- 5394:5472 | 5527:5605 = 1.08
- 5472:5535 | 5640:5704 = 1.06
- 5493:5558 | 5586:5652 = 1.02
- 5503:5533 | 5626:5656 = 1.05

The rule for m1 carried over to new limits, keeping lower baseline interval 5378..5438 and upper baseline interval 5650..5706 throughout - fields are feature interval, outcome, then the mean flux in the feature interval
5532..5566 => -1.7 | 13.8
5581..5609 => -0.3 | 13.4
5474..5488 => -0.1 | 13.1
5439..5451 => -0.5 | 13.6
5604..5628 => -0.8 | 13.7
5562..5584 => -0.4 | 13.4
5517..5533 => -0.5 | 13.5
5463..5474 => -0.1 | 13.2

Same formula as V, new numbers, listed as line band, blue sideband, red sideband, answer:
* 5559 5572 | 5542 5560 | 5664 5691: 0.39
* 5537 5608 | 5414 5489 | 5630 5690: -1.50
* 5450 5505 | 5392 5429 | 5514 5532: -0.77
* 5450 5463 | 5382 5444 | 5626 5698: -0.37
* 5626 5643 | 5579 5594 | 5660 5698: -0.36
